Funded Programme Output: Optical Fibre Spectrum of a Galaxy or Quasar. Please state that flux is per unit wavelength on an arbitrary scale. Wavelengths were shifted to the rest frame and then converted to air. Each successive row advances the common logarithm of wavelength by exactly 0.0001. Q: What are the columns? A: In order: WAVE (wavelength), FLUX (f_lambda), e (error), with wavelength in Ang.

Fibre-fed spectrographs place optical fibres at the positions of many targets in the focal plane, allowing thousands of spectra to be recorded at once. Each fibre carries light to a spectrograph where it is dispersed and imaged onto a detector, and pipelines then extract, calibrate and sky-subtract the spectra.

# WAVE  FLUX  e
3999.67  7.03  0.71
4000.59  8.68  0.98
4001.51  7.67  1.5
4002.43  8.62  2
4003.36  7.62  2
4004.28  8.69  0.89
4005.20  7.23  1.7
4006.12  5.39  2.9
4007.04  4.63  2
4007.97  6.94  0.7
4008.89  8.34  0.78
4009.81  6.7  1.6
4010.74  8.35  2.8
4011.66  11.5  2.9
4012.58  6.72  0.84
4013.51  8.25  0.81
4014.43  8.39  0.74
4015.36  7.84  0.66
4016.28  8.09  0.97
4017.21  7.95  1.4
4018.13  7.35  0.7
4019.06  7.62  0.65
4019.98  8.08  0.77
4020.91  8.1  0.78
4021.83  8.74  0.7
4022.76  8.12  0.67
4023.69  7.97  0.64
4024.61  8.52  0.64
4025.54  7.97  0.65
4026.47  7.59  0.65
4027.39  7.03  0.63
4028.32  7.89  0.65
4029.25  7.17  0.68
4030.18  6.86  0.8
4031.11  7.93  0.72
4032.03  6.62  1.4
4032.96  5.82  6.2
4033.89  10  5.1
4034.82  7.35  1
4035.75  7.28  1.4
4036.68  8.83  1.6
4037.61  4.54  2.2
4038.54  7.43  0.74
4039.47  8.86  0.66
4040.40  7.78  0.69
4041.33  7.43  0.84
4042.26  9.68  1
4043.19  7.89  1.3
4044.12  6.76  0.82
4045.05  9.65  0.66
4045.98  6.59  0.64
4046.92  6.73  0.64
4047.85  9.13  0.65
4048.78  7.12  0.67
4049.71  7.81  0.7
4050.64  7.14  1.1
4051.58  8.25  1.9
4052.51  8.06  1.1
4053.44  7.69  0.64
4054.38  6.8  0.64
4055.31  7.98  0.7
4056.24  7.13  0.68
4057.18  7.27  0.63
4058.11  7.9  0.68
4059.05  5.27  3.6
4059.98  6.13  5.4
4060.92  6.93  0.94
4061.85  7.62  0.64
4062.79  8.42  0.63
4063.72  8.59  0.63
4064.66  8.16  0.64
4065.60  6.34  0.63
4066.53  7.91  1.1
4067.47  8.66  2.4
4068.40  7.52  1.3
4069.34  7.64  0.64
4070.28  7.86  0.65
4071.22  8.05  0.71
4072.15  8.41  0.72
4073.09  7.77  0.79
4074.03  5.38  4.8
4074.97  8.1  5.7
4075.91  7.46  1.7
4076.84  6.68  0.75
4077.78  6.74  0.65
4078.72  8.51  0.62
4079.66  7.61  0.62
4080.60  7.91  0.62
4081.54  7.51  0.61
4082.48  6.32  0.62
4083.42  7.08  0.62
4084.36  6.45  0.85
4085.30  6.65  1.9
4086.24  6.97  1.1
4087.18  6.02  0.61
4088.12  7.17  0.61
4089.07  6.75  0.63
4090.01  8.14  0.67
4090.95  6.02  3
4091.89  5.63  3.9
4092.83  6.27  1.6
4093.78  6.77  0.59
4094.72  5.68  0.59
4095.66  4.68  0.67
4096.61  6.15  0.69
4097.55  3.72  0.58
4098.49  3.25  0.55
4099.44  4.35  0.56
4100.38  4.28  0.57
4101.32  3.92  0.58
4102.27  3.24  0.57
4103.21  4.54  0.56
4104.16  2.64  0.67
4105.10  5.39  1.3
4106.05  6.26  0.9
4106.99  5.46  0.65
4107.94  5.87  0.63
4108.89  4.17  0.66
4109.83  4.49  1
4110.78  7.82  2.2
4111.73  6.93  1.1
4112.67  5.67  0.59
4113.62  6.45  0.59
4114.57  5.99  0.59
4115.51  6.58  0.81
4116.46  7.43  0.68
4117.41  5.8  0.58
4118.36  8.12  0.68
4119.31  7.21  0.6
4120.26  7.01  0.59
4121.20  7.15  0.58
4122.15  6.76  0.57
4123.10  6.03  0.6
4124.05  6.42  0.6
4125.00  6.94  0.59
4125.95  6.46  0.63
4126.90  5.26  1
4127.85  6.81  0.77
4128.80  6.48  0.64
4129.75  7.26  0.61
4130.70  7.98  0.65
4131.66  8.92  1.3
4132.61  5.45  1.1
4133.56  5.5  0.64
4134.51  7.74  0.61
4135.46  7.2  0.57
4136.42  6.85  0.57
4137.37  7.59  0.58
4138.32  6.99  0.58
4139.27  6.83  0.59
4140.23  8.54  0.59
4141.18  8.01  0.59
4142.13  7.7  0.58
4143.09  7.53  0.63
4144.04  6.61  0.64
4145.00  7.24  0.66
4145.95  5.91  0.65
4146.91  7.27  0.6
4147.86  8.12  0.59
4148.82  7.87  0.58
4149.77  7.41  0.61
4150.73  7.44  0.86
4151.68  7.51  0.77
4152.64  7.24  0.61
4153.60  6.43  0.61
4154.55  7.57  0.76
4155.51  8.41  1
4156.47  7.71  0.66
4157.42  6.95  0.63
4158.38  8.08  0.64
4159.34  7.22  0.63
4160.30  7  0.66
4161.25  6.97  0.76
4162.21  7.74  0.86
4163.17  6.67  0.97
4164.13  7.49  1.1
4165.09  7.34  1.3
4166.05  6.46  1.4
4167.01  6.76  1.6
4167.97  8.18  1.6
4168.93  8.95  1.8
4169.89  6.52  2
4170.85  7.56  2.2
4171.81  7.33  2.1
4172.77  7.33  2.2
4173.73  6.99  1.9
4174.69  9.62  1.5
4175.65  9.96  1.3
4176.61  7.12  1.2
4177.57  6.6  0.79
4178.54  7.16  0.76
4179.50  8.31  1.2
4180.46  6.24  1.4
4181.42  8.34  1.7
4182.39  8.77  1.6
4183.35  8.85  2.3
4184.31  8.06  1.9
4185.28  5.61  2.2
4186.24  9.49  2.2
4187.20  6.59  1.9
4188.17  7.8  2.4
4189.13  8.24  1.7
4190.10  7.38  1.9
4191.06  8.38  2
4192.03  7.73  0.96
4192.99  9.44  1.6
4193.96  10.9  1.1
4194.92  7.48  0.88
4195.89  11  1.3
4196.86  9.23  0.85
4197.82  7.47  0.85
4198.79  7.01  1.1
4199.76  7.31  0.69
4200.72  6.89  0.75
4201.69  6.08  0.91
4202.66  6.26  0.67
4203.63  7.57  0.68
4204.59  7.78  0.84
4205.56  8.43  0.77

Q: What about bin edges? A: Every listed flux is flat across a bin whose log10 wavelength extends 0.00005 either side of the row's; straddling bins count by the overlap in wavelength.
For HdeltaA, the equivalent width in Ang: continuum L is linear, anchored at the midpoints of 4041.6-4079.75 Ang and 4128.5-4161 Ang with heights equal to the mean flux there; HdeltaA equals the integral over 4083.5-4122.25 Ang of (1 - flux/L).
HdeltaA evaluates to 8.3 Ang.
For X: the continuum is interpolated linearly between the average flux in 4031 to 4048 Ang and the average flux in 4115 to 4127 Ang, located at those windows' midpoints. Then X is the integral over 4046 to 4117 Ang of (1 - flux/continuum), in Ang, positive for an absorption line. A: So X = 5.8 Ang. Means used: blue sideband 7.67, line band 6.63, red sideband 6.75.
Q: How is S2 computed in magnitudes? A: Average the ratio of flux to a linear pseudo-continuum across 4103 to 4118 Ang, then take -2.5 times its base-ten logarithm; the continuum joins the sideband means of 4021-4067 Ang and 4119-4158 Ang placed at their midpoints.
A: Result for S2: 0.254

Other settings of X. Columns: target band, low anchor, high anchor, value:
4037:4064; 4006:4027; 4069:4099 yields -1.0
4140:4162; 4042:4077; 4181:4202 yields 1.5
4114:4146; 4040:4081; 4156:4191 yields 2.7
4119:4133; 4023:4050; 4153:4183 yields 1.4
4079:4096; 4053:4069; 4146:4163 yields 1.7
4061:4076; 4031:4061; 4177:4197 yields -0.2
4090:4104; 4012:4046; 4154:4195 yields 5.1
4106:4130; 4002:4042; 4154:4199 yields 4.2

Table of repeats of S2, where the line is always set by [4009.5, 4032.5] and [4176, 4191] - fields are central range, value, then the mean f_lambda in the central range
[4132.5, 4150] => 0.08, 7.21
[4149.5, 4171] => 0.05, 7.37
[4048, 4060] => 0.07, 7.37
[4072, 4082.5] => 0.06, 7.38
